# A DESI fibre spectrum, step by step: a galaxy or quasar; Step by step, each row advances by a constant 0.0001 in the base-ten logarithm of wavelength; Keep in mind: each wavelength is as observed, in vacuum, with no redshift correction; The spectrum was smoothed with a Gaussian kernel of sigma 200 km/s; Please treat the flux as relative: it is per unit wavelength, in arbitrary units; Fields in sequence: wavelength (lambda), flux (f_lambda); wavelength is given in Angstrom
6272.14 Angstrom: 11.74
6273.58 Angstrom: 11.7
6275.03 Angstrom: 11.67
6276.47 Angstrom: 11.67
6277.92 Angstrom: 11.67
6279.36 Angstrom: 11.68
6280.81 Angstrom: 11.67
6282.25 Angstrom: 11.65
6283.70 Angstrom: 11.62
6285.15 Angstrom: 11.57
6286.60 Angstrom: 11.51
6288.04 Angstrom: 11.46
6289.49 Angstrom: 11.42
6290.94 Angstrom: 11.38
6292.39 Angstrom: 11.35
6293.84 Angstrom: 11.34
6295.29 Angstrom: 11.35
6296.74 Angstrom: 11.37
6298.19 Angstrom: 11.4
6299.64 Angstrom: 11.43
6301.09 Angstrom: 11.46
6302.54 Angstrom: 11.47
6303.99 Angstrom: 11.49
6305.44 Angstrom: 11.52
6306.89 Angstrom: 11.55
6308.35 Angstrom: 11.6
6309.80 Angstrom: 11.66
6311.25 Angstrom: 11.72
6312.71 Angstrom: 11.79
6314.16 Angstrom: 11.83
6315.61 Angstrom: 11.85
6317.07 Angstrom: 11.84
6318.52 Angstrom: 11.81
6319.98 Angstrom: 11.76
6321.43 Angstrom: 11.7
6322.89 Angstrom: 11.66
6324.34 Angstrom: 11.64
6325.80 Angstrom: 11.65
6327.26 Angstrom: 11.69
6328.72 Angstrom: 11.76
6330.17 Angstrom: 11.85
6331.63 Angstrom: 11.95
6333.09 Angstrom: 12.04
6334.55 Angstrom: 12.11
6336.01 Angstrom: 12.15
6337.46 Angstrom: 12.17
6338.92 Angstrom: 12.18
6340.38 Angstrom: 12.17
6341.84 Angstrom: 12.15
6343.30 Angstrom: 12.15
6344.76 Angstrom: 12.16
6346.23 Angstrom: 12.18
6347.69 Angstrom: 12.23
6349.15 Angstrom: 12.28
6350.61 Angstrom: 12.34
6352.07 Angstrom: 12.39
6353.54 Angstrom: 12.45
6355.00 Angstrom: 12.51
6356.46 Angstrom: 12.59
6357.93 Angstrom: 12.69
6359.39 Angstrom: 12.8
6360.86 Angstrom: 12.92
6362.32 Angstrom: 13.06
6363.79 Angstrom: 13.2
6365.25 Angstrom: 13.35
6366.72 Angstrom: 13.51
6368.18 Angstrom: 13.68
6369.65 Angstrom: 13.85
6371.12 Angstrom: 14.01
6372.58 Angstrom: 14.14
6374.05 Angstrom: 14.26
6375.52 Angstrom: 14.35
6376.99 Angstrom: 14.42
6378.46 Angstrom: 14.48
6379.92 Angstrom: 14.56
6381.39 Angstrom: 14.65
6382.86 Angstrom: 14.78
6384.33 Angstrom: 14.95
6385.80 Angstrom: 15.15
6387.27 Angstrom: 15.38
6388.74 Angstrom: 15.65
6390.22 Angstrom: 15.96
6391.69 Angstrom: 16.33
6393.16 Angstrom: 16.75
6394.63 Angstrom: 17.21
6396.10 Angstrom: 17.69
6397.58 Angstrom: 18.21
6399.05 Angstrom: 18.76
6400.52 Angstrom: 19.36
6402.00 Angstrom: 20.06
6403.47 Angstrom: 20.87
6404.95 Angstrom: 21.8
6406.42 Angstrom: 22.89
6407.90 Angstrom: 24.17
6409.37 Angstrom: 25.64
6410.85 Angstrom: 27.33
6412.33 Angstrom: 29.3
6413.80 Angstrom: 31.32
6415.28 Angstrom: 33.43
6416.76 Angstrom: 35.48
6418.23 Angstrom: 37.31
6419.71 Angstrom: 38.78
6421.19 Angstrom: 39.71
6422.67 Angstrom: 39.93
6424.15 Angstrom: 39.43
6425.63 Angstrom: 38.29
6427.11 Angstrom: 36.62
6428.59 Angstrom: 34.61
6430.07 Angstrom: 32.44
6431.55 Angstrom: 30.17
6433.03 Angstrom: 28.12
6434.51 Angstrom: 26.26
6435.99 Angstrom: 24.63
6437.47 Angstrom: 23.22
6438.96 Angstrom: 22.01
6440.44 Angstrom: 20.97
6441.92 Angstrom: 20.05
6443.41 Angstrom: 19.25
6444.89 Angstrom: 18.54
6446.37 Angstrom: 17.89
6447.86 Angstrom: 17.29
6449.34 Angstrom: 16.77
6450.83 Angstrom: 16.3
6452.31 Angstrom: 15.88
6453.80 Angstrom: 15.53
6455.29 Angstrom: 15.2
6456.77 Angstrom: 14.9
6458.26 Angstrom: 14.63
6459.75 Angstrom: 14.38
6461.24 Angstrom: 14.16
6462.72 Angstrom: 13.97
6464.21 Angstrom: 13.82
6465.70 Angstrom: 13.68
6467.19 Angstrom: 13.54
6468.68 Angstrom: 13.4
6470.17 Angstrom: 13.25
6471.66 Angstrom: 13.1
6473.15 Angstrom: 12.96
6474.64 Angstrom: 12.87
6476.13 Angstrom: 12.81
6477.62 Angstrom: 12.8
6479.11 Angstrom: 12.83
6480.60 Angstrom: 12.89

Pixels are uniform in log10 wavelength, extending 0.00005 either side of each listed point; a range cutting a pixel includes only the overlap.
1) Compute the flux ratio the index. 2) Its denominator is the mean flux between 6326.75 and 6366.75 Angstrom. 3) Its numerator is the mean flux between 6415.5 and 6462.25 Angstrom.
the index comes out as 2.03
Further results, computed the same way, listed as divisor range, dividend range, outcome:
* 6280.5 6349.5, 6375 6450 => 2.01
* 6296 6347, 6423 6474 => 1.74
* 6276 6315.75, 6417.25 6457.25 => 2.26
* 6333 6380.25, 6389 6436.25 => 2.11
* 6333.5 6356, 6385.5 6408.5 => 1.51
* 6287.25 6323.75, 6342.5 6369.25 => 1.10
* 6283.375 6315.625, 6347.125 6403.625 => 1.28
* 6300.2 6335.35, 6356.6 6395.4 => 1.23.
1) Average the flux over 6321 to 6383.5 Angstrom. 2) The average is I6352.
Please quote 12.8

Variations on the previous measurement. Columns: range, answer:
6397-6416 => 24.1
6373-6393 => 15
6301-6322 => 11.7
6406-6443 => 30.4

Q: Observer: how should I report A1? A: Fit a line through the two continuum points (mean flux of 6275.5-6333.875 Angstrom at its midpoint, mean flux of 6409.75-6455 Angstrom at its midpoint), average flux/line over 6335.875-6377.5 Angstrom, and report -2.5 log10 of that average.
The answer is 0.361 mag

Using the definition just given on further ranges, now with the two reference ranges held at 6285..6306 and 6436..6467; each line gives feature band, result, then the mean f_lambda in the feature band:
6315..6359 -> 0.07 mag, 12.1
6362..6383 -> 0.01 mag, 14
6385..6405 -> -0.17 mag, 17.6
